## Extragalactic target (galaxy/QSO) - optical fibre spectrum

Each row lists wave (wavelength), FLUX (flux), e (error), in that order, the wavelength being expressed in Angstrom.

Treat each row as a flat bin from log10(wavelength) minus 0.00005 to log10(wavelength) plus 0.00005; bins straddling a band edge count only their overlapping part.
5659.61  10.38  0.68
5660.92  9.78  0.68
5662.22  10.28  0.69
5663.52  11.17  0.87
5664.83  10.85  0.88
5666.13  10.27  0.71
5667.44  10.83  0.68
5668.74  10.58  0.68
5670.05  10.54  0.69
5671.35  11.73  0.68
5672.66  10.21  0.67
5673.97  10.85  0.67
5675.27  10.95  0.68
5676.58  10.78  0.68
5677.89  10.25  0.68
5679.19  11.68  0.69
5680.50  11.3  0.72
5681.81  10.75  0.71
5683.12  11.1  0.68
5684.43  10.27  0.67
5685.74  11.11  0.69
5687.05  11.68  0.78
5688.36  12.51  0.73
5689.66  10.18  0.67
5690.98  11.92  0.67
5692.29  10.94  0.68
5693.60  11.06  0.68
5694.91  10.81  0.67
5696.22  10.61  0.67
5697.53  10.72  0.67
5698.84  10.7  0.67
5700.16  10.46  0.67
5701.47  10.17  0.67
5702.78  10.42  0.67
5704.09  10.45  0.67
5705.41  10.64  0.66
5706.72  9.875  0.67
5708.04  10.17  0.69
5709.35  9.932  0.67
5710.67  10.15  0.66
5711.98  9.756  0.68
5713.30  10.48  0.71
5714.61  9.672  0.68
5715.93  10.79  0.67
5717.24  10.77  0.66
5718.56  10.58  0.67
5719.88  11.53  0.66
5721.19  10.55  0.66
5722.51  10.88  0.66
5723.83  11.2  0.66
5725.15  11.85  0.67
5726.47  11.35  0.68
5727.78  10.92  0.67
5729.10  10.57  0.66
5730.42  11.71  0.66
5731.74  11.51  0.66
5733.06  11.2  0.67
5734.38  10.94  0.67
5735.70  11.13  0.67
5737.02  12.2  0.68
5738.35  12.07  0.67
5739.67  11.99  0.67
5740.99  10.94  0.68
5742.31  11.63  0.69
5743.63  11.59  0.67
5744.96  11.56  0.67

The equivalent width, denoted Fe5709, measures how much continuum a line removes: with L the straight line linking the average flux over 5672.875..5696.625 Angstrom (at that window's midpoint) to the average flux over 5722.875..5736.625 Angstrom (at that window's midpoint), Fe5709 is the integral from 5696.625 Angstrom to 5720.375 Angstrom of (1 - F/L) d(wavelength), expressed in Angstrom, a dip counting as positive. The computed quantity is 1.6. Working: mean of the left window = 11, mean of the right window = 11.3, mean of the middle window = 10.4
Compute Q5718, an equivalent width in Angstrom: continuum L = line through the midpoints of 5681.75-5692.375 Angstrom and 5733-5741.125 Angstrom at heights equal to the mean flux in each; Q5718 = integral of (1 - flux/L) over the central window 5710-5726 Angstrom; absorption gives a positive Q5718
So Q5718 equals 1.0 Angstrom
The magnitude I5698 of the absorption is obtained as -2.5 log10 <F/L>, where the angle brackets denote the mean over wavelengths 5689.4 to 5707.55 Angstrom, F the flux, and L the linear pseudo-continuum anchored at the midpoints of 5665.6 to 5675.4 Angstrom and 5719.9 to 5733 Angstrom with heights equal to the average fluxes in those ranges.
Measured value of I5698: 0.033 mag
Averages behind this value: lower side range 10.7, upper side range 11.2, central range 10.6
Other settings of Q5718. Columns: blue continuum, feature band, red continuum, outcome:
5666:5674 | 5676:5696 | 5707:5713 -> -1.2 Angstrom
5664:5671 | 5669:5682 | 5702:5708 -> -0.4 Angstrom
